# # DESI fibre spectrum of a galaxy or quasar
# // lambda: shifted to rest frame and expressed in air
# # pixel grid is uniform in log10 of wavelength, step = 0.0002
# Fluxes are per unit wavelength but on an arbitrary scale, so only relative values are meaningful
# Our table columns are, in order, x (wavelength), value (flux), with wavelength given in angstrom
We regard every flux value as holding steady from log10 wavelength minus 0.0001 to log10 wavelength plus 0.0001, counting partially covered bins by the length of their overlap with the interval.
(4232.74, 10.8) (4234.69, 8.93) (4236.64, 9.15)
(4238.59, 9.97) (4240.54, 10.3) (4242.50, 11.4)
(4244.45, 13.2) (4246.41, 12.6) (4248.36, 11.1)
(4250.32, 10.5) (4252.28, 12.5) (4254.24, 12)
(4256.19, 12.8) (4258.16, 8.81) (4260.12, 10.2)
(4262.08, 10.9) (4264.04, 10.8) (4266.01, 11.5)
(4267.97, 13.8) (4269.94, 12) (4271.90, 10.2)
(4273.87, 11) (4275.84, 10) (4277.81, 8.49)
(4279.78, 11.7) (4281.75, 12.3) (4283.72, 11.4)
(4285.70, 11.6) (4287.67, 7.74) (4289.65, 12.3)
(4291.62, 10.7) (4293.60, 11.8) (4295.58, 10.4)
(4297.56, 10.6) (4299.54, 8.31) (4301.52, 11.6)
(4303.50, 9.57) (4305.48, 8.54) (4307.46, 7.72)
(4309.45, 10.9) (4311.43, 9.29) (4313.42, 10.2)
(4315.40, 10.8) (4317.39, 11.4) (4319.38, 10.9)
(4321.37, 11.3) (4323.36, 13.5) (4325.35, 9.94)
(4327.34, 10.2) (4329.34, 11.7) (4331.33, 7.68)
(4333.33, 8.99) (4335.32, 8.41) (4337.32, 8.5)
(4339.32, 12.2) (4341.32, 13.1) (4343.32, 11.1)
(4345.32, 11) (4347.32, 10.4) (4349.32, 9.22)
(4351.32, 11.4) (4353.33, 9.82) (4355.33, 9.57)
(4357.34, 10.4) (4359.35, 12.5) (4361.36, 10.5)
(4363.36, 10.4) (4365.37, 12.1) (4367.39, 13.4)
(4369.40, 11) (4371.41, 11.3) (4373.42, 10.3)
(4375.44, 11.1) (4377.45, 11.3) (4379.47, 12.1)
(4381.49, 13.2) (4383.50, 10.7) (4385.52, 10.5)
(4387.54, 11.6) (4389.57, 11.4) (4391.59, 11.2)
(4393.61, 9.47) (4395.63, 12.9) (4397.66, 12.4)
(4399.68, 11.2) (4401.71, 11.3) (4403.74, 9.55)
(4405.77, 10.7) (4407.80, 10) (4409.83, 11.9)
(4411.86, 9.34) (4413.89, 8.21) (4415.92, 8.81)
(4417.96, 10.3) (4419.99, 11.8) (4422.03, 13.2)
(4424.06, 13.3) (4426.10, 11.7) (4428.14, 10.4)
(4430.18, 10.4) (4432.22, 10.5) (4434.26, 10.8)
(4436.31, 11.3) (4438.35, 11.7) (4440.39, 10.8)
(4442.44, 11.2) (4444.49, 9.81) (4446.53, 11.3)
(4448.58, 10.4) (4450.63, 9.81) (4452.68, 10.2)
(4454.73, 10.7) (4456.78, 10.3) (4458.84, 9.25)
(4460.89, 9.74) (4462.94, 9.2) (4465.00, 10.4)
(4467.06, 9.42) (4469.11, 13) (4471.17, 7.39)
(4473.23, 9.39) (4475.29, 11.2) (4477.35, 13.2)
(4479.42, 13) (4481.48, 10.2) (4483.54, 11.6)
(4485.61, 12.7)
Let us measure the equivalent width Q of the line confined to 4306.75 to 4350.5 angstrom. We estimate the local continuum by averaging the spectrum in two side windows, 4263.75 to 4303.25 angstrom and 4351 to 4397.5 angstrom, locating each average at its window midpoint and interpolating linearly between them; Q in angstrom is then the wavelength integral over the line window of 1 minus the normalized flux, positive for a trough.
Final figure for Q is 2.6 angstrom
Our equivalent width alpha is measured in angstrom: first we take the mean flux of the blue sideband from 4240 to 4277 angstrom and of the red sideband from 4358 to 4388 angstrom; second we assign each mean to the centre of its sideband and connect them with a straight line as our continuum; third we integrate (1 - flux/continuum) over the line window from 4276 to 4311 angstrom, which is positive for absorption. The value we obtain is 3.3 angstrom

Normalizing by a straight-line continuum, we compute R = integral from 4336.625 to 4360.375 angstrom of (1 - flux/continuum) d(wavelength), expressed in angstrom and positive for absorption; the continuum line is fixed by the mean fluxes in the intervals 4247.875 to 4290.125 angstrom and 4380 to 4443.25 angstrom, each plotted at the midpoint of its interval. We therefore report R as 0.5 angstrom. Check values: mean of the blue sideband 11.1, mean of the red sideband 11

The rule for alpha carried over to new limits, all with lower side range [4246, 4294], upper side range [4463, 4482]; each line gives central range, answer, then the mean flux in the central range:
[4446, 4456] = 0.31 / 10.4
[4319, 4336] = 1.10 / 10.3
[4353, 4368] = -0.18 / 11.1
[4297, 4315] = 2.29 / 9.66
